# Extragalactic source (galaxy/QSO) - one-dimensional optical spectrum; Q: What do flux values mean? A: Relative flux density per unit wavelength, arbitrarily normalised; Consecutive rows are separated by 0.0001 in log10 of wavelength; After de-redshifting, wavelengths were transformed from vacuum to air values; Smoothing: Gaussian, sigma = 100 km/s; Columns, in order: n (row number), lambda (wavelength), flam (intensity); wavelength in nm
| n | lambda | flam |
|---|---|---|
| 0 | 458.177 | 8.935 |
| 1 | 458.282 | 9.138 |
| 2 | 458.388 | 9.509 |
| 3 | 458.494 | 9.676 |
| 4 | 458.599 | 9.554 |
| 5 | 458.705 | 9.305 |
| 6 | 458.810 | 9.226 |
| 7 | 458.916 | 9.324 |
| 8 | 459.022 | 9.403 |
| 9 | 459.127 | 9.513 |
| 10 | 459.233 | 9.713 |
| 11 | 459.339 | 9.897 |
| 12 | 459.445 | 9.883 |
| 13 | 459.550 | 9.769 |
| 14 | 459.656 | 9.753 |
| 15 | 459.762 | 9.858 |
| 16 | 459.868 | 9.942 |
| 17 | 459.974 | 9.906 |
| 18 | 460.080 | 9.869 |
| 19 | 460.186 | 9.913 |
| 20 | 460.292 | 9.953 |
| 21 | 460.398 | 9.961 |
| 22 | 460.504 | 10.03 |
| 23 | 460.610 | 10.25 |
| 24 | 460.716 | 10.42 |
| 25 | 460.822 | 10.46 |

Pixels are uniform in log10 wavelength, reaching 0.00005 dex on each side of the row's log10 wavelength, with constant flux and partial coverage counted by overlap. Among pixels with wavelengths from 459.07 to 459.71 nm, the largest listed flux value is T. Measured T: 9.897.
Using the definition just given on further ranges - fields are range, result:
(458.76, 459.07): 9.403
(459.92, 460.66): 10.25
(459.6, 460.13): 9.942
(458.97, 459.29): 9.713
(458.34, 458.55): 9.676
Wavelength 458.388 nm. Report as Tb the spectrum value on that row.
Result 9.509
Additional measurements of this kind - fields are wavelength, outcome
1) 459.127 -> 9.513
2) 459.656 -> 9.753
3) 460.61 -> 10.25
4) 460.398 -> 9.961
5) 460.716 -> 10.42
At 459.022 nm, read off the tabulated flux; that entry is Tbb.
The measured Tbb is 9.403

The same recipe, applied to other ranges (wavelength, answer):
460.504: 10.03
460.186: 9.913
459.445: 9.883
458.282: 9.138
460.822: 10.46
